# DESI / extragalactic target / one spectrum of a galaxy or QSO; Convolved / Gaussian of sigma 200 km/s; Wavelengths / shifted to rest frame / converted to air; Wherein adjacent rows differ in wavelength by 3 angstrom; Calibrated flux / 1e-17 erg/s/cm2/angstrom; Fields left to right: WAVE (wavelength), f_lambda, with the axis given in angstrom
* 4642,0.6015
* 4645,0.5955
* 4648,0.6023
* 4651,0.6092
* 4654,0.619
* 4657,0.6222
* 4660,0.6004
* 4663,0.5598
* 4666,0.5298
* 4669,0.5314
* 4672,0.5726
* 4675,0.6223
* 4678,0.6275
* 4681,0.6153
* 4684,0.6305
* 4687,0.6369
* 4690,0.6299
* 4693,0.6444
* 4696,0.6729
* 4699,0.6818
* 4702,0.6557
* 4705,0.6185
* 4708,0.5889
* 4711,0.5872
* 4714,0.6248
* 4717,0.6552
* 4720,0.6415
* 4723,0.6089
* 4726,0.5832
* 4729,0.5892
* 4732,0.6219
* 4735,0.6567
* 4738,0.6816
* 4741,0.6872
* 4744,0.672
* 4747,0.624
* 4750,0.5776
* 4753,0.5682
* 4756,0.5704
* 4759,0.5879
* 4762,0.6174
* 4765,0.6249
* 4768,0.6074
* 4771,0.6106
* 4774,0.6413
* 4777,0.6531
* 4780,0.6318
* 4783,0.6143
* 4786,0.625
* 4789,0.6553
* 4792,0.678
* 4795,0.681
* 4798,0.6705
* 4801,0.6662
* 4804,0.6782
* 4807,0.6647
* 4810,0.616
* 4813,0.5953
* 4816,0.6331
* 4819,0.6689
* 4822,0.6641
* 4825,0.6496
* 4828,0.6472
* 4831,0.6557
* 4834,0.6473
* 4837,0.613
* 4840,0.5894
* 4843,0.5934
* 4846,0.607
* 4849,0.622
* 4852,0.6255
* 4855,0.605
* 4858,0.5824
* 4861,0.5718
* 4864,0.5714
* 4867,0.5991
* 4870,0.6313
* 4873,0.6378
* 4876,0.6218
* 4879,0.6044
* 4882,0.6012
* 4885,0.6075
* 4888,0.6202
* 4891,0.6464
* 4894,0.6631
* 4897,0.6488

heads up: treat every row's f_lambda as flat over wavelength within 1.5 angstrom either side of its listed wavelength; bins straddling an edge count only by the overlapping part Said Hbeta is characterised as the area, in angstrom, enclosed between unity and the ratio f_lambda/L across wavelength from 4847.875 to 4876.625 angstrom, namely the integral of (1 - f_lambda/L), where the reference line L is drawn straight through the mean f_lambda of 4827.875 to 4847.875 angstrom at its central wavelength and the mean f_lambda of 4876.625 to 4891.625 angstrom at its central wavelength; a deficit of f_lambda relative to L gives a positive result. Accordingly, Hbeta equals 0.5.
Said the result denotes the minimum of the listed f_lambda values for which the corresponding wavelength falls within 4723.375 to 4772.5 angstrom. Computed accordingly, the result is 0.5682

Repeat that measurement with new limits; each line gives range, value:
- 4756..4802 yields 0.5704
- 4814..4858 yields 0.5824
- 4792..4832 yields 0.5953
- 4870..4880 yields 0.6044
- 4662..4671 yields 0.5298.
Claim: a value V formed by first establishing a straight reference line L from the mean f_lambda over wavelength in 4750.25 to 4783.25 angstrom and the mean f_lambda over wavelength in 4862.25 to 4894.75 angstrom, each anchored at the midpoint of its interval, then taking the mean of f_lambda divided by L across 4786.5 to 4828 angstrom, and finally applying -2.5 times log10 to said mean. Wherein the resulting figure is -0.07 mag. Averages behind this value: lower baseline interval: 0.61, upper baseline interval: 0.617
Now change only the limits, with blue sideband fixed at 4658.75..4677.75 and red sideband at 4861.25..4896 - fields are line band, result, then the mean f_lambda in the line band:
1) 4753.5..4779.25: -0.03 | 0.613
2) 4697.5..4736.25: -0.07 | 0.624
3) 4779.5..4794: -0.08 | 0.643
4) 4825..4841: -0.05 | 0.634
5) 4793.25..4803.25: -0.12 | 0.673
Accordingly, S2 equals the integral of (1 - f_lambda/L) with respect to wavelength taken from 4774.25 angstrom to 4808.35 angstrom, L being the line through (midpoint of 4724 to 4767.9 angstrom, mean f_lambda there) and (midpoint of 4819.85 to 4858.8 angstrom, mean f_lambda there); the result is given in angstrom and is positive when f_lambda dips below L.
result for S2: -1.88 angstrom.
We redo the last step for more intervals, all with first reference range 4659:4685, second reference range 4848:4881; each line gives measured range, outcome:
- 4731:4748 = -1.9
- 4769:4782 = -0.8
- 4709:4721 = -0.7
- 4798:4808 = -1.2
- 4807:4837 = -2.0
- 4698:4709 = -0.9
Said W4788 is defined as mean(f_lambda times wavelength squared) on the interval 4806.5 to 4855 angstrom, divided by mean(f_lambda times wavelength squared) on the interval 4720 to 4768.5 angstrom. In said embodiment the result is 1.06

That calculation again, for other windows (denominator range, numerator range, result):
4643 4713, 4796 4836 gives 1.13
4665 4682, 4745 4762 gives 1.05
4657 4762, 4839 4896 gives 1.06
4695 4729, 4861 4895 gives 1.05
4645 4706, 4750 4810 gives 1.08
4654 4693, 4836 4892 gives 1.10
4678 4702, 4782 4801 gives 1.06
